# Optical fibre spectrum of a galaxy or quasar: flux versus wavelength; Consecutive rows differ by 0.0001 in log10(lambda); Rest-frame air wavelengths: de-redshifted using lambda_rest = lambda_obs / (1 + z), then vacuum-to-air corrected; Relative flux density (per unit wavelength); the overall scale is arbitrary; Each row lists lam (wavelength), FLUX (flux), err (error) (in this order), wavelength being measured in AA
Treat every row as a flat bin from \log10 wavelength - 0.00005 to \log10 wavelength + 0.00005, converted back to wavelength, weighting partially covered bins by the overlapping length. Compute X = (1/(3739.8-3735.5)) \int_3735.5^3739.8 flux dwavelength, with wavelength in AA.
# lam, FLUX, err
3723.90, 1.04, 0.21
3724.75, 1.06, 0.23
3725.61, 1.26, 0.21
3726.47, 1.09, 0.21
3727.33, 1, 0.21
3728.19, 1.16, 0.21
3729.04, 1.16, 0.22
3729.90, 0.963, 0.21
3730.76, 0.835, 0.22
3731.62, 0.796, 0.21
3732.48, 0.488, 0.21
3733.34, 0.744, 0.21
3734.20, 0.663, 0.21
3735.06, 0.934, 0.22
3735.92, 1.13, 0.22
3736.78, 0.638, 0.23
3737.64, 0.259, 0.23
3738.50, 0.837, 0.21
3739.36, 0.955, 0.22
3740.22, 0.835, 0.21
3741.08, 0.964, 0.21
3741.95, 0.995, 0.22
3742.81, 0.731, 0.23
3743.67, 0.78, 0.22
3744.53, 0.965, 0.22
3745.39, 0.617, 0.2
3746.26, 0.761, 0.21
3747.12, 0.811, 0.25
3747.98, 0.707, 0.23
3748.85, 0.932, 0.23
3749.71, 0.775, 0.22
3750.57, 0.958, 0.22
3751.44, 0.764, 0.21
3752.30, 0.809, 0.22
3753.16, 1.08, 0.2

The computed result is 0.764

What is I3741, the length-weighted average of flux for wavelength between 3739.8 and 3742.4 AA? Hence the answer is 0.928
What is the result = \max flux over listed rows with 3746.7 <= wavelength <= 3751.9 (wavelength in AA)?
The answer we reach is 0.958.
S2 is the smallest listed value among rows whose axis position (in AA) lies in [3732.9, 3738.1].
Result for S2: 0.259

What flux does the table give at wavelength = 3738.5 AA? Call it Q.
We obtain 0.837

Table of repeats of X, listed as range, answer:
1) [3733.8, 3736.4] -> 0.907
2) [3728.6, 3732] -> 0.943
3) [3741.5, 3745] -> 0.865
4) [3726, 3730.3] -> 1.08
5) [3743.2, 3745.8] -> 0.79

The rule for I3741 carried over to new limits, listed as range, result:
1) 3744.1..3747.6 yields 0.788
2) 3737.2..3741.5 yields 0.77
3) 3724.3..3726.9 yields 1.14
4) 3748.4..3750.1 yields 0.853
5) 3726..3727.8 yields 1.05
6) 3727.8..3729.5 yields 1.16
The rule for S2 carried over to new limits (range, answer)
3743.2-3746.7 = 0.617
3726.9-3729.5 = 1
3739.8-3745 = 0.731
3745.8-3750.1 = 0.707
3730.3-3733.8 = 0.488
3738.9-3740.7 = 0.835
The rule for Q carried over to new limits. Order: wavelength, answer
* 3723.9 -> 1.04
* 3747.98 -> 0.707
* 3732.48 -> 0.488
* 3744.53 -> 0.965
